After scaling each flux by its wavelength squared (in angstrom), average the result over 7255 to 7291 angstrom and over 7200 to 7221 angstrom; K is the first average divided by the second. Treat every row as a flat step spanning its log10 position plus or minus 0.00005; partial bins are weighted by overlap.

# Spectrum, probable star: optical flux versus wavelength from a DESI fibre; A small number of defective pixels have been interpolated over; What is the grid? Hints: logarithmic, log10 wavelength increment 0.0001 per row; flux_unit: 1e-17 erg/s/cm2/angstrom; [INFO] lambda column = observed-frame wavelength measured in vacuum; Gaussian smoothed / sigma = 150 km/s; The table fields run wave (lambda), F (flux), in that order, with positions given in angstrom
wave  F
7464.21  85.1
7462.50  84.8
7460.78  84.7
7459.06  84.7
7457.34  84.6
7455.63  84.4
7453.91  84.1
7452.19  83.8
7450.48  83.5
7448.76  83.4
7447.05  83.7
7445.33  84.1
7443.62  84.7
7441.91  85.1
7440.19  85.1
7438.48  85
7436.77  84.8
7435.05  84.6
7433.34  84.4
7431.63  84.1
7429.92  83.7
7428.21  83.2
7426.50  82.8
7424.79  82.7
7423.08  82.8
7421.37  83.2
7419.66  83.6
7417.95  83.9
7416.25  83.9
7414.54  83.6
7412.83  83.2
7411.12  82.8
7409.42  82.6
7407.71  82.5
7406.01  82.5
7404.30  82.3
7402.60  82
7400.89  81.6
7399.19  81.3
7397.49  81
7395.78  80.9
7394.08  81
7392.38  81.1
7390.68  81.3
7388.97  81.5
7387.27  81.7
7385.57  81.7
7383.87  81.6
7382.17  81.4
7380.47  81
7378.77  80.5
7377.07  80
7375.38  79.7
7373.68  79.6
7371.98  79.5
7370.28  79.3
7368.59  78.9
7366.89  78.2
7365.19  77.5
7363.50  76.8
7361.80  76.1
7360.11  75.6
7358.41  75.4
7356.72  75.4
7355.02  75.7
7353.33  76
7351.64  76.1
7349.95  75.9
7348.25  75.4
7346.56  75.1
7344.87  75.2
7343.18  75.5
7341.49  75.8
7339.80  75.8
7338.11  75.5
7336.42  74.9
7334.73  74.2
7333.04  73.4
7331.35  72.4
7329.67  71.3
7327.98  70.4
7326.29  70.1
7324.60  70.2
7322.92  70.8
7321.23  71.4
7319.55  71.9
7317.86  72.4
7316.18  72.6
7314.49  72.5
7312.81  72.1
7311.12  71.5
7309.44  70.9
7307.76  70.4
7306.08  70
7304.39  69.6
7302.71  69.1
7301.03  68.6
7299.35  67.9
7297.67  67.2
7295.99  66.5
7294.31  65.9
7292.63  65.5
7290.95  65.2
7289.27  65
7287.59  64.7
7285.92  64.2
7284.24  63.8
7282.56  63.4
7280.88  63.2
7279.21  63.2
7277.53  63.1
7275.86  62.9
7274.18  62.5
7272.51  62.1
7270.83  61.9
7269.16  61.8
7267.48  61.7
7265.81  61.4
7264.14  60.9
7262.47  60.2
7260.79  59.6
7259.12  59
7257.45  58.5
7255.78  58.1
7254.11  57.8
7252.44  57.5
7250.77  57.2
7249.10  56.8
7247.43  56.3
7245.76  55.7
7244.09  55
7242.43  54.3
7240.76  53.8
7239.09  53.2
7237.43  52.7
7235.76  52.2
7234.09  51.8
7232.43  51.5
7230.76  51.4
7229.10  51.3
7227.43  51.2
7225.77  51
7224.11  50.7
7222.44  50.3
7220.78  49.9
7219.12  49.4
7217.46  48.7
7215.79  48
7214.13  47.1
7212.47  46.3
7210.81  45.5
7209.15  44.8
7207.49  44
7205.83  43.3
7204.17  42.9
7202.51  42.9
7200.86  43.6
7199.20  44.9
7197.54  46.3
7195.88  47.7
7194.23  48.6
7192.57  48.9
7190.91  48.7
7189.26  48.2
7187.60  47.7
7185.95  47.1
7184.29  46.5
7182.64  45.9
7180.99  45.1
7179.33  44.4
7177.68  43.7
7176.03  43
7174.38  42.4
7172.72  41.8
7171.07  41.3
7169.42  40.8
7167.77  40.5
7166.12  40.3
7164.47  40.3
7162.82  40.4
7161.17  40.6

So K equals 1.38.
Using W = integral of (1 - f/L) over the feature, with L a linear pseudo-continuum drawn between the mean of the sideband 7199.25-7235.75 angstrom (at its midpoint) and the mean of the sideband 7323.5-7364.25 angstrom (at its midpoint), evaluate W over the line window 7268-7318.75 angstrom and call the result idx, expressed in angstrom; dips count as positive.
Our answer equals -2.19 angstrom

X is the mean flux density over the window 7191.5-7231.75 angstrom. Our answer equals 47.5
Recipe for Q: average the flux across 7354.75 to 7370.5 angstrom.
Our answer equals 76.8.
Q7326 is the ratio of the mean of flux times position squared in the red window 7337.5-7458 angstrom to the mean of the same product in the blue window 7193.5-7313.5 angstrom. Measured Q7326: 1.47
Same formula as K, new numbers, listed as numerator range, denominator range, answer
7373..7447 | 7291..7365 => 1.17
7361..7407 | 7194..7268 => 1.61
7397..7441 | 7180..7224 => 1.89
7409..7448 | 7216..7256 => 1.66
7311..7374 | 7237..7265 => 1.34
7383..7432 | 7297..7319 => 1.20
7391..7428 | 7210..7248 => 1.69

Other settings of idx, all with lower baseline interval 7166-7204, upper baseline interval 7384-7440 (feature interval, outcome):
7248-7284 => -1.4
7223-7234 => 0.2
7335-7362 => -1.3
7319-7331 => -0.5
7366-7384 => -0.8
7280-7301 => -1.0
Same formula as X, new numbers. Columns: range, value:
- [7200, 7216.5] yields 44.8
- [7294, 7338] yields 70.8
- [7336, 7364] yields 75.7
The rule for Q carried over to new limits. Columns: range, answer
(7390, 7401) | 81.2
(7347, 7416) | 79.8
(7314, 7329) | 71.3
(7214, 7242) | 51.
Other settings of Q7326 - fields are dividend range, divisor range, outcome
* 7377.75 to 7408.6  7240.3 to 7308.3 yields 1.35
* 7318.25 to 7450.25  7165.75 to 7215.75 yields 1.87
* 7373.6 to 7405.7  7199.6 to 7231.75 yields 1.79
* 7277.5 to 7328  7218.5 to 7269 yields 1.26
